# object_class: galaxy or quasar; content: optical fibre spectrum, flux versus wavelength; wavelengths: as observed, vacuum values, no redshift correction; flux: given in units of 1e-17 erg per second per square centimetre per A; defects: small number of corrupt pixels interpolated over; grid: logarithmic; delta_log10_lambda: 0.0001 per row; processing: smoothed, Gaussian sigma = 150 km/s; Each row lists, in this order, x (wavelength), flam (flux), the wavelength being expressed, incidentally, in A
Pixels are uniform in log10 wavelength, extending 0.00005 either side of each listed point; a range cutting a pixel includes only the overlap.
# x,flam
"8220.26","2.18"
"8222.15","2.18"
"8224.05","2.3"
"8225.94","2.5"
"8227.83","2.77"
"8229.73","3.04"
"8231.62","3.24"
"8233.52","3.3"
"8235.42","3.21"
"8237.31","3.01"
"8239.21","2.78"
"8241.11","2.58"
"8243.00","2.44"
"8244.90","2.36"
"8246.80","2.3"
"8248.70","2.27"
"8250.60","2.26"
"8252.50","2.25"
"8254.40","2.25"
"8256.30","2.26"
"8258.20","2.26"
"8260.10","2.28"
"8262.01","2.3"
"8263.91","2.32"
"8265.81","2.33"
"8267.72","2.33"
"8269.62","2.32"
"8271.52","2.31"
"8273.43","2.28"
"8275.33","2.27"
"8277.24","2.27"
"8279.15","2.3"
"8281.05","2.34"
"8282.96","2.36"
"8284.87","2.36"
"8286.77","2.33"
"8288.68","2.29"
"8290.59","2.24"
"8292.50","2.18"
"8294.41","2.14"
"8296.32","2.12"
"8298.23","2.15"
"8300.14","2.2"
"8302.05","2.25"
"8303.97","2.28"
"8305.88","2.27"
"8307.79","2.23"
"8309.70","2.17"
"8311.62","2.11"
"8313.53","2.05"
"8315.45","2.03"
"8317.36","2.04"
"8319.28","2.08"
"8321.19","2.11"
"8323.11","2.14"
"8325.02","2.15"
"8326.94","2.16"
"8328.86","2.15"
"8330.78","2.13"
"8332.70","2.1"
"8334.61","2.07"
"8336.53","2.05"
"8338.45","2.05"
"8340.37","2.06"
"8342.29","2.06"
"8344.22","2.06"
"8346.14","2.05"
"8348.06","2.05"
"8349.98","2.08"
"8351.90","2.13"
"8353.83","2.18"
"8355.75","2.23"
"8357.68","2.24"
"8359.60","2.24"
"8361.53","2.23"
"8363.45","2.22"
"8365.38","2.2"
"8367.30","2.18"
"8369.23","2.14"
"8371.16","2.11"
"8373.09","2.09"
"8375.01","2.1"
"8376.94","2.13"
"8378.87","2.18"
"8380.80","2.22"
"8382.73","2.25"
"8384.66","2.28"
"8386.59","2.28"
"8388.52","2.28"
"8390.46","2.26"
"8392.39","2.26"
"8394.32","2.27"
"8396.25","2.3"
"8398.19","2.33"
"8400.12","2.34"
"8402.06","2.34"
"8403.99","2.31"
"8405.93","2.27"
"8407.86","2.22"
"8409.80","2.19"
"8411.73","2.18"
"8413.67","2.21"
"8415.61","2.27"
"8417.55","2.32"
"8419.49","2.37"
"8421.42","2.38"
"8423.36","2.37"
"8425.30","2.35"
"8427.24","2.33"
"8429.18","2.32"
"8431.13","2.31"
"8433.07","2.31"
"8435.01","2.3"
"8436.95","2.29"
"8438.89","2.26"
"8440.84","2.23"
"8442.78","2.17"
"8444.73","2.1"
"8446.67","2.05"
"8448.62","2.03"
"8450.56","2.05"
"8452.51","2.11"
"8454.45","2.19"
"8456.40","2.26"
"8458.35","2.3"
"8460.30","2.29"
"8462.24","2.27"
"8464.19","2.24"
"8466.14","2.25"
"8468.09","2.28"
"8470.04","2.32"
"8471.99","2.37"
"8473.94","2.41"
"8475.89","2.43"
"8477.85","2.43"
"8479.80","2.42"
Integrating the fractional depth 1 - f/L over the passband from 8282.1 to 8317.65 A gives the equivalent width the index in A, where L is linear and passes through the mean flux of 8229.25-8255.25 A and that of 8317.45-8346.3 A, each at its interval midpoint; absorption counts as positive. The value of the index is 1.4 A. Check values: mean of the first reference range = 2.66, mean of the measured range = 2.2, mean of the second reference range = 2.09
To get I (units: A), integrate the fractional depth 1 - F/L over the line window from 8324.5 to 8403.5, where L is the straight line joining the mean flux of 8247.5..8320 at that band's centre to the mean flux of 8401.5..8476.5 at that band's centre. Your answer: 2.6 A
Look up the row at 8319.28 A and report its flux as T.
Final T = 2.08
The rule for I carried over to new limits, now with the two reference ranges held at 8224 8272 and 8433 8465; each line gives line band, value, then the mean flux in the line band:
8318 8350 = 4.0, 2.09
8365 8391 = 1.4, 2.19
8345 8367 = 1.7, 2.17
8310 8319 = 1.3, 2.07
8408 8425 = -0.2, 2.29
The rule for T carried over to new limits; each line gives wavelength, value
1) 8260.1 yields 2.28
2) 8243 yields 2.44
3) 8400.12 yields 2.34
